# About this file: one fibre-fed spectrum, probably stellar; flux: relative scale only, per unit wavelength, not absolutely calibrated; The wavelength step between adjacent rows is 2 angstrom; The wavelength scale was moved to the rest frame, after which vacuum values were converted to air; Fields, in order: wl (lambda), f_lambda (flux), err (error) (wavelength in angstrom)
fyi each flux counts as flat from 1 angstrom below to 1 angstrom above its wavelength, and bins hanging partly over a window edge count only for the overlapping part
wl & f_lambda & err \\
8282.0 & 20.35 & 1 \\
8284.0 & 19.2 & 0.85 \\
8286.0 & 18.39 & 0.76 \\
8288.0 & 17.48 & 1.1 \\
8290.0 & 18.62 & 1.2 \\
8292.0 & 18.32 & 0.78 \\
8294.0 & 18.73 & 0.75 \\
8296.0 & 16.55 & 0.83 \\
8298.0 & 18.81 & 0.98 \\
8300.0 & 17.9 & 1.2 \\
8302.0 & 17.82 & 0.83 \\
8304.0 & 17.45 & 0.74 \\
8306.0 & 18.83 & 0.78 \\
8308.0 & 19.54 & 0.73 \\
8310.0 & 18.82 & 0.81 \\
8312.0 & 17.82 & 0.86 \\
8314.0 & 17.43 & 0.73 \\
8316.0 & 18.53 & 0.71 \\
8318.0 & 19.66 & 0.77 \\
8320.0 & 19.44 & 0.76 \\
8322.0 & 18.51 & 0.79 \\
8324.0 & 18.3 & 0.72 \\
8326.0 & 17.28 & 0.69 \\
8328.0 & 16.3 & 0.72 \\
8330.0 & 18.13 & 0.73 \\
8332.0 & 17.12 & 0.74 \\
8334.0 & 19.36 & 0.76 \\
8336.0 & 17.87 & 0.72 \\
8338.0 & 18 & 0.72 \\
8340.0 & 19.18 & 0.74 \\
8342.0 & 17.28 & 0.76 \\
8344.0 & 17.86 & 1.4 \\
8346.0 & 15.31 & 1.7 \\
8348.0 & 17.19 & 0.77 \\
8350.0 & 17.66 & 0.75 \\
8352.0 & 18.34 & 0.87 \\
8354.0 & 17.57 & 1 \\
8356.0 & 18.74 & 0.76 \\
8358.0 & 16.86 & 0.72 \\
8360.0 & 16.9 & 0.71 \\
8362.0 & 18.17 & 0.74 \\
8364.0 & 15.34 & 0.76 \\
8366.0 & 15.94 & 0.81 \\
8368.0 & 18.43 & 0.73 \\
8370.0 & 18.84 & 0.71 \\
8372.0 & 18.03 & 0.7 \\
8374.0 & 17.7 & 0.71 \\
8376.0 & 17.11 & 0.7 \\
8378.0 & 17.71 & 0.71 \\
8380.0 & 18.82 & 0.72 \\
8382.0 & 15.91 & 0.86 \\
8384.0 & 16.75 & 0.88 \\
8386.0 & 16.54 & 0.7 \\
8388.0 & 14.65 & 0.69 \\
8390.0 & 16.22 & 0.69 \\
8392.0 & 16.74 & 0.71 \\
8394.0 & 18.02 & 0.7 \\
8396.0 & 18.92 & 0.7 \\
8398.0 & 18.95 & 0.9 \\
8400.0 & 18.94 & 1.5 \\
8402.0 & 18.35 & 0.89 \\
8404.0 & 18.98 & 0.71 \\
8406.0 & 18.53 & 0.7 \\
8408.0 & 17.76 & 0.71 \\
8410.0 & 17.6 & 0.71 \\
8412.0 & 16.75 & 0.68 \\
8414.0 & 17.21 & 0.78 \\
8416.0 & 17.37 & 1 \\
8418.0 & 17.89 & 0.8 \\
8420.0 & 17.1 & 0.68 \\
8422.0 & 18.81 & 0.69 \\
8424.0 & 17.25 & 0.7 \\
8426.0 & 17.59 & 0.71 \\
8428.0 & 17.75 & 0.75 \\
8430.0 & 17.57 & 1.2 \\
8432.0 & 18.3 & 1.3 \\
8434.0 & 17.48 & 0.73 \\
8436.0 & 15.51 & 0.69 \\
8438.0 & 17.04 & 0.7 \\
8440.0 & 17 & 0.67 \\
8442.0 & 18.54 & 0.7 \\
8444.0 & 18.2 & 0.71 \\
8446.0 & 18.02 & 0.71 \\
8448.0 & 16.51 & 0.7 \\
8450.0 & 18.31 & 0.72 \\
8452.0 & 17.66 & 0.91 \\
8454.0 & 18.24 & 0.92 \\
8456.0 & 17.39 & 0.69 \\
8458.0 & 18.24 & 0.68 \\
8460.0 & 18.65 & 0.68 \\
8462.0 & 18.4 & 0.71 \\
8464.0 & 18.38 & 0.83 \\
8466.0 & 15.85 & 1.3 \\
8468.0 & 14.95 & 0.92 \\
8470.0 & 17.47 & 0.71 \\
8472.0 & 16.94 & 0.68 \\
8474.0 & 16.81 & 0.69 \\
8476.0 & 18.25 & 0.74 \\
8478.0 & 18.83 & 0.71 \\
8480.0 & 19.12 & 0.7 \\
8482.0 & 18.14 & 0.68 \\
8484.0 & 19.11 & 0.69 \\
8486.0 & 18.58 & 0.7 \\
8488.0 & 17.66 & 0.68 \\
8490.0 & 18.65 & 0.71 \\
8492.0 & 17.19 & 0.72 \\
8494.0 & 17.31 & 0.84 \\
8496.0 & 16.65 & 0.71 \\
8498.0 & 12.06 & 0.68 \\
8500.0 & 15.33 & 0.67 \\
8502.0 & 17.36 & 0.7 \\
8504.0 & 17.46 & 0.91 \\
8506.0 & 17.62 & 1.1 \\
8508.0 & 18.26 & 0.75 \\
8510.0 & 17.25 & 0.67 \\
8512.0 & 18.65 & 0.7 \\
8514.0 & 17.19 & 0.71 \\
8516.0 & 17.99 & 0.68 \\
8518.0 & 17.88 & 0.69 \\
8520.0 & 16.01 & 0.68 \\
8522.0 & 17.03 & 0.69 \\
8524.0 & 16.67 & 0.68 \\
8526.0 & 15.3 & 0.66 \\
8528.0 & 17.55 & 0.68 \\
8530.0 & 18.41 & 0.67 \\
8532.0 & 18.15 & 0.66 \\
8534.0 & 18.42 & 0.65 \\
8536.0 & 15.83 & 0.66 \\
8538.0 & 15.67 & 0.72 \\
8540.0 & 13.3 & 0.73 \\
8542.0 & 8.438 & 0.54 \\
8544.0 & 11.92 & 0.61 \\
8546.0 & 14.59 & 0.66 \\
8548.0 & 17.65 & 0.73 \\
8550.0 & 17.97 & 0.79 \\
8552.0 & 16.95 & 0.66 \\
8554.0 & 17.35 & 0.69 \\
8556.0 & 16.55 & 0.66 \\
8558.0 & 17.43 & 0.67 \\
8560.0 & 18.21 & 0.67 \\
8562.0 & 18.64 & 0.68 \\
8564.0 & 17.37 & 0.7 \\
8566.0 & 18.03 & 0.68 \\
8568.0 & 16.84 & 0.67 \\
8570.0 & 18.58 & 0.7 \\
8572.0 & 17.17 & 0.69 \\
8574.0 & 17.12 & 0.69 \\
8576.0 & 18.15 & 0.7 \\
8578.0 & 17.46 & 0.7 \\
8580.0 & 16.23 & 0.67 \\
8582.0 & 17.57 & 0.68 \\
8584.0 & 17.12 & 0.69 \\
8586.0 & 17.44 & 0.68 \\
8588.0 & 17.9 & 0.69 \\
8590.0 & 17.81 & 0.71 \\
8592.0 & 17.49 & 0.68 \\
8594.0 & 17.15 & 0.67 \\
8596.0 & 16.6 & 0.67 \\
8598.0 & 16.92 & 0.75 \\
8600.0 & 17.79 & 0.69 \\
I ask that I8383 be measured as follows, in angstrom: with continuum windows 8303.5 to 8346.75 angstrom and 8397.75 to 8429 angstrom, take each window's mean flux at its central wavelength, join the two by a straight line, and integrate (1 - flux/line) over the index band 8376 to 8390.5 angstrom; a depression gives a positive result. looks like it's 1.0 angstrom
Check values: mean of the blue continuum 18.1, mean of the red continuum 17.9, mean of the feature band 16.7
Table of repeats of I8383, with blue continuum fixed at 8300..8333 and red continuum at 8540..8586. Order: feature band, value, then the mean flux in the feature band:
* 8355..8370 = 0.49 angstrom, 17.3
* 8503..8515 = -0.54 angstrom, 17.7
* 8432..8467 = -0.58 angstrom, 17.6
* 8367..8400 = 0.48 angstrom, 17.5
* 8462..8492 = -1.04 angstrom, 17.8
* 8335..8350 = 0.40 angstrom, 17.5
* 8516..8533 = -0.30 angstrom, 17.2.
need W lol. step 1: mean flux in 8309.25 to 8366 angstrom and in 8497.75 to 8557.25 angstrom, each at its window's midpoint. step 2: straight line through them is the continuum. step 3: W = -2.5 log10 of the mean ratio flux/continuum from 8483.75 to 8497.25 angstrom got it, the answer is -0.064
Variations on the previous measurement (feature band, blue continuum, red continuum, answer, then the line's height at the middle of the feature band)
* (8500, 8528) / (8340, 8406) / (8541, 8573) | -0.03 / 16.7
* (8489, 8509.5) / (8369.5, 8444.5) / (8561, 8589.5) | 0.05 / 17.6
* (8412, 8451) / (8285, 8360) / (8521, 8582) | -0.01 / 17.4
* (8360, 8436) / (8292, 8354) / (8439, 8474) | 0.01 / 17.8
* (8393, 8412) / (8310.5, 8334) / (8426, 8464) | -0.03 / 17.9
